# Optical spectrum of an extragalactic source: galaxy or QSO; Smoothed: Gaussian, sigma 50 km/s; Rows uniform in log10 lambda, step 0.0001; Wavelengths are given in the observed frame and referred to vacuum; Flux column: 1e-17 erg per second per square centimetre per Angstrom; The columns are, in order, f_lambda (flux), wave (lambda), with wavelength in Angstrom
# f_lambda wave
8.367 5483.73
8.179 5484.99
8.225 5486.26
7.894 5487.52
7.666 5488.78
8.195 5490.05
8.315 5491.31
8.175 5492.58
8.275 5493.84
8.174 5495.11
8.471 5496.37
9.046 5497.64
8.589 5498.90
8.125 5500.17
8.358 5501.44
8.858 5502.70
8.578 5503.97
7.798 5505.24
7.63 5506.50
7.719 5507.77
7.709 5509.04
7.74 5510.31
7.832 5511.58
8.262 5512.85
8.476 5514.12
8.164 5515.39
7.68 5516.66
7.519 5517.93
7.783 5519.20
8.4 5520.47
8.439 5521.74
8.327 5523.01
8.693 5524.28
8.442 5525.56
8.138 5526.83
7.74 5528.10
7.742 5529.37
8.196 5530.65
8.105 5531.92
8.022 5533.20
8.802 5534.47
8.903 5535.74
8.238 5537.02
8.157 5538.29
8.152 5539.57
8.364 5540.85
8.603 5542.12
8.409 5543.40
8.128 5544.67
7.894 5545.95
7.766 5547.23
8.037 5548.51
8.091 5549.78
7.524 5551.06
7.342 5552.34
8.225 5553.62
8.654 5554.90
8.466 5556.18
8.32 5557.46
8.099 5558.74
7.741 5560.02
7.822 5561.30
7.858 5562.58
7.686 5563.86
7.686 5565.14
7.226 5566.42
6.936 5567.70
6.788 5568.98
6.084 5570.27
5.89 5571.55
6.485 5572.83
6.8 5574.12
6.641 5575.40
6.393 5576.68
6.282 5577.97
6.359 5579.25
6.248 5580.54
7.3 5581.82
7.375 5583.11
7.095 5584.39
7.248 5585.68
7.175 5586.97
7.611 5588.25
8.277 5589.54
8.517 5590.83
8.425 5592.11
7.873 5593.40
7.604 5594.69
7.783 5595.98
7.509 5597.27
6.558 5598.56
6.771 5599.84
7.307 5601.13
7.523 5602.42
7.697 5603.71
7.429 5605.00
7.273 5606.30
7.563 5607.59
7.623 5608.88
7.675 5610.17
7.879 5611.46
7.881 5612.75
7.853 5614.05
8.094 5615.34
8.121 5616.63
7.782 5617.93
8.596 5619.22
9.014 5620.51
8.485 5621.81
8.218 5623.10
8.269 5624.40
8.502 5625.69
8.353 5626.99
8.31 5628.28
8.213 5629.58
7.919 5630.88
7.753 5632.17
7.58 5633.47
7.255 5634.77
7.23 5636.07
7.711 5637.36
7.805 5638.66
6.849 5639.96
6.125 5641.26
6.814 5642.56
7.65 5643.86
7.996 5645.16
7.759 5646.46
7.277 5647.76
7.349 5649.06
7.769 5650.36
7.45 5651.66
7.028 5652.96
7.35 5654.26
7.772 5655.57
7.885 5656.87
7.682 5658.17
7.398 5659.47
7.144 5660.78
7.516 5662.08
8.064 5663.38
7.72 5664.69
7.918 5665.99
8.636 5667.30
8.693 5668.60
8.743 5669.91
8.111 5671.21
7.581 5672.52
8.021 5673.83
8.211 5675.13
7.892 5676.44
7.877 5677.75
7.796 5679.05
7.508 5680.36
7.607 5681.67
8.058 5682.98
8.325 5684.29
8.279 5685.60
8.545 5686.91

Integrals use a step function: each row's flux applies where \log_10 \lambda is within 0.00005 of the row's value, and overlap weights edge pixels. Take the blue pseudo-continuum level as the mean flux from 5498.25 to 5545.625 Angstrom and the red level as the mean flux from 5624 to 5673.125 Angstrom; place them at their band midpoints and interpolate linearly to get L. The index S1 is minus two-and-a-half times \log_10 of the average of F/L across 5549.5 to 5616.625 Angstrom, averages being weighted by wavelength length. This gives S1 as 0.07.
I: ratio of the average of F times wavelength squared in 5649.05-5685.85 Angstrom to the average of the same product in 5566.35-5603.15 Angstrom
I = 1.1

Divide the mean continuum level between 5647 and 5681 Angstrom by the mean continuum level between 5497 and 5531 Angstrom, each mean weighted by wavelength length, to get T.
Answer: 0.96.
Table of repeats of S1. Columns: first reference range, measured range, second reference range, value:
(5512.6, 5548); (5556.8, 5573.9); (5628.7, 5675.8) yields 0.11 mag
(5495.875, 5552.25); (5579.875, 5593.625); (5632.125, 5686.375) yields 0.06 mag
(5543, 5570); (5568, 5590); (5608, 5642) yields 0.15 mag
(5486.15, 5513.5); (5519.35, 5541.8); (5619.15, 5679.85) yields -0.03 mag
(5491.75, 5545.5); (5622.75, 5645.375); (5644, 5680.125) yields 0.03 mag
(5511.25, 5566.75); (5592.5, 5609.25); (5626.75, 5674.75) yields 0.06 mag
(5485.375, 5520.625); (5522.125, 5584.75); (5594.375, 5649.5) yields 0.04 mag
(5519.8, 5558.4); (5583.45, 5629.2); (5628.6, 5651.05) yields -0.01 mag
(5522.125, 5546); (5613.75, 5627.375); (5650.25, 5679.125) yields -0.04 mag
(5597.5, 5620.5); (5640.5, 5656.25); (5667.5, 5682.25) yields 0.07 mag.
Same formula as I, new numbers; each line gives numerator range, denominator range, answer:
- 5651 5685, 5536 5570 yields 1.03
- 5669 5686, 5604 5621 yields 1.04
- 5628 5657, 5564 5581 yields 1.16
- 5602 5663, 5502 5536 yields 0.99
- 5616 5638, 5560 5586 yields 1.19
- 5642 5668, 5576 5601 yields 1.07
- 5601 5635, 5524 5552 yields 1.00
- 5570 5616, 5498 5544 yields 0.91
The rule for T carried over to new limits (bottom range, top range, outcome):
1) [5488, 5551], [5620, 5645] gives 0.95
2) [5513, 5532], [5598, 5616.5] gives 0.93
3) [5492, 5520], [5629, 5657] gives 0.92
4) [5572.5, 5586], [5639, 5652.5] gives 1.08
